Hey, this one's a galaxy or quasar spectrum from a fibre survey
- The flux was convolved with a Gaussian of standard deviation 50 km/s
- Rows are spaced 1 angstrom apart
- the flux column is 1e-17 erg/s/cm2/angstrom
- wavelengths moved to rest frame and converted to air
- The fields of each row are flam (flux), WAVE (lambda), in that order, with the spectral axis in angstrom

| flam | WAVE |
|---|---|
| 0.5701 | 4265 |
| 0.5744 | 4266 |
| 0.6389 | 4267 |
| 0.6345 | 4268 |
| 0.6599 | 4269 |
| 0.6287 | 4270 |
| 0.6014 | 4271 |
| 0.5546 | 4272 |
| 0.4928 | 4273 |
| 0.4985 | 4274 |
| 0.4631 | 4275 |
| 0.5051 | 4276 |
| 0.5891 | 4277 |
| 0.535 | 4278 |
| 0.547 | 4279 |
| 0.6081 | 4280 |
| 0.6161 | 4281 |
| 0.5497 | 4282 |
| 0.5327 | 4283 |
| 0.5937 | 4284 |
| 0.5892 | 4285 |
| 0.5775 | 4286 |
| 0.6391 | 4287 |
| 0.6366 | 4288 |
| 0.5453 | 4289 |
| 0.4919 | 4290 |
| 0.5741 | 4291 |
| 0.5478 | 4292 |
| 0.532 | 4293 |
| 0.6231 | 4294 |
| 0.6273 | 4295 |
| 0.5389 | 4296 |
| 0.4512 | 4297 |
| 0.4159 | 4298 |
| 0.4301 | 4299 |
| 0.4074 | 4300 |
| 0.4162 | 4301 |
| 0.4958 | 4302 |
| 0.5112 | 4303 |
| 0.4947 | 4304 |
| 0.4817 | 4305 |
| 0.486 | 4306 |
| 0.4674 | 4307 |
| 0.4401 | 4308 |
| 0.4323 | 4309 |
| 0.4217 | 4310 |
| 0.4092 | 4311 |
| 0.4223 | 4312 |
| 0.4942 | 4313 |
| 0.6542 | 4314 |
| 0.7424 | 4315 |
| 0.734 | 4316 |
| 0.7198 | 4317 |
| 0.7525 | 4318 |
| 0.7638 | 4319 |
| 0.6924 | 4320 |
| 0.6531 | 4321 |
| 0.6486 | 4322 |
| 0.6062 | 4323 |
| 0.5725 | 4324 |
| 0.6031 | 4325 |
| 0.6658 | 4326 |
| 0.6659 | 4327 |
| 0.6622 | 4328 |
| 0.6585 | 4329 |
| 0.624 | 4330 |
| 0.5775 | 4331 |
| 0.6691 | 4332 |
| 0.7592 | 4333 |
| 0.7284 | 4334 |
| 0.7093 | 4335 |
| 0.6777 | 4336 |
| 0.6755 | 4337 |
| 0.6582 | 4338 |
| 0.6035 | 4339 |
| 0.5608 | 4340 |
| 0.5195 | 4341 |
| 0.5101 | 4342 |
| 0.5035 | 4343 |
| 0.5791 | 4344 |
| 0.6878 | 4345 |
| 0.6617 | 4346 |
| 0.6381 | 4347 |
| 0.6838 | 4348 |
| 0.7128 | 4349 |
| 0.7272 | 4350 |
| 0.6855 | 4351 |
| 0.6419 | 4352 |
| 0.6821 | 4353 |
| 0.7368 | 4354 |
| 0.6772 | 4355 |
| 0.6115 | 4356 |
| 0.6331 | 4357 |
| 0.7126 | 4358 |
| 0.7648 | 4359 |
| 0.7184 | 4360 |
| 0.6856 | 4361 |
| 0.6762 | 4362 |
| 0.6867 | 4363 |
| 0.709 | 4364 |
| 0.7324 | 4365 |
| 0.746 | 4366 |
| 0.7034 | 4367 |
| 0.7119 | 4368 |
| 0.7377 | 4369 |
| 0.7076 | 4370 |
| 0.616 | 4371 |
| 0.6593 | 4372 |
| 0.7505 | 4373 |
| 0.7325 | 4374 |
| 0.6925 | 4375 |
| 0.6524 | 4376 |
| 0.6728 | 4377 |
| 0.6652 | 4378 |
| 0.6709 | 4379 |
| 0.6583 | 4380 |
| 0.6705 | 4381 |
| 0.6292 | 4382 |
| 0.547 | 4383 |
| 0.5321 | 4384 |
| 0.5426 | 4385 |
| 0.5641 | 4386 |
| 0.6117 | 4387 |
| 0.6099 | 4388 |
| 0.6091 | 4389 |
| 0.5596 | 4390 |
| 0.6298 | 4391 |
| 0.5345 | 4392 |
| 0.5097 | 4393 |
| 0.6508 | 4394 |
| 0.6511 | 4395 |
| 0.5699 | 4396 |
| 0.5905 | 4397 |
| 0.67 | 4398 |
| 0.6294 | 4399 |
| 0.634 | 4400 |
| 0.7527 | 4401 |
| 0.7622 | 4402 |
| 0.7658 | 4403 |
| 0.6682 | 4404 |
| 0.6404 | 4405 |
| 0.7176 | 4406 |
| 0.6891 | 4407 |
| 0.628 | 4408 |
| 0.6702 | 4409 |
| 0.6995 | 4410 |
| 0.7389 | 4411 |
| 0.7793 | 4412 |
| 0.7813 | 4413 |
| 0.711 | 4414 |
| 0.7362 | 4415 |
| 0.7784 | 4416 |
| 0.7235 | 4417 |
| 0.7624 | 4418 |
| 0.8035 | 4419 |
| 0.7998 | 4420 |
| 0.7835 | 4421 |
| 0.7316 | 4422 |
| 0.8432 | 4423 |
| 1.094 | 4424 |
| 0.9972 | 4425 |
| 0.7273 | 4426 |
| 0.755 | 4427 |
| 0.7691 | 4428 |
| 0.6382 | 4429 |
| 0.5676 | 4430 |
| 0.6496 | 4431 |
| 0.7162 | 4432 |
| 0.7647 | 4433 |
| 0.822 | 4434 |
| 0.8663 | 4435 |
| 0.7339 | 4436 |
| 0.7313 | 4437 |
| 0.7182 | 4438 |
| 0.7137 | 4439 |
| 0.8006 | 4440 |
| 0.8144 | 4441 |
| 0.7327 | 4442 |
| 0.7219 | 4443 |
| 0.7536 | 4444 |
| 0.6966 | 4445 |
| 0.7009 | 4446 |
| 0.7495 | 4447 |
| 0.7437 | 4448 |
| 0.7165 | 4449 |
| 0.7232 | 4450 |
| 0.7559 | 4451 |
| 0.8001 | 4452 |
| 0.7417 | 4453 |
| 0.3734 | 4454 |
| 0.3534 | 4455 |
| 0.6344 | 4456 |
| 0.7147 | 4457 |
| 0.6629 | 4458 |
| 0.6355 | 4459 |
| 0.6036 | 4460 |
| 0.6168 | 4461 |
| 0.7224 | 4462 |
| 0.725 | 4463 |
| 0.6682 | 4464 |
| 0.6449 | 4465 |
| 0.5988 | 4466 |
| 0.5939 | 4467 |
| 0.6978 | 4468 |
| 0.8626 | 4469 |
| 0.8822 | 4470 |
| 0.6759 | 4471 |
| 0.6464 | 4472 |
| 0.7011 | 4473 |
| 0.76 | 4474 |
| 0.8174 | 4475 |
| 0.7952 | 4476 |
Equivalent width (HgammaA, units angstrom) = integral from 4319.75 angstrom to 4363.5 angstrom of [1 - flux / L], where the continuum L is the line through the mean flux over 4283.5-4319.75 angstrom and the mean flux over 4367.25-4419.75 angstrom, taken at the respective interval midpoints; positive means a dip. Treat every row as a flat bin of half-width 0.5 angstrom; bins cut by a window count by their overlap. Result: -4.1 angstrom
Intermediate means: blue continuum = 0.544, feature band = 0.655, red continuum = 0.668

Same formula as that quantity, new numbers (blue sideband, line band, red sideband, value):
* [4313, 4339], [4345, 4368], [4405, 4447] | 0.08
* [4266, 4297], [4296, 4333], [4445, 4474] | 1.50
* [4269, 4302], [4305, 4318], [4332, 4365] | 1.16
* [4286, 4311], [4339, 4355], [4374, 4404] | -1.76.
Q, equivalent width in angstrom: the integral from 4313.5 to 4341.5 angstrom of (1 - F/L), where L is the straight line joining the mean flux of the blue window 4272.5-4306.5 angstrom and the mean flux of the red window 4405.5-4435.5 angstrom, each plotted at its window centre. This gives -3.1 angstrom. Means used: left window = 0.531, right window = 0.758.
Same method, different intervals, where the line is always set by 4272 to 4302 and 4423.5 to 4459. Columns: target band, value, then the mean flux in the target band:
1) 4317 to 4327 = -1.5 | 0.665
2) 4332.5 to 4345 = -0.6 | 0.626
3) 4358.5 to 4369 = -1.4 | 0.715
